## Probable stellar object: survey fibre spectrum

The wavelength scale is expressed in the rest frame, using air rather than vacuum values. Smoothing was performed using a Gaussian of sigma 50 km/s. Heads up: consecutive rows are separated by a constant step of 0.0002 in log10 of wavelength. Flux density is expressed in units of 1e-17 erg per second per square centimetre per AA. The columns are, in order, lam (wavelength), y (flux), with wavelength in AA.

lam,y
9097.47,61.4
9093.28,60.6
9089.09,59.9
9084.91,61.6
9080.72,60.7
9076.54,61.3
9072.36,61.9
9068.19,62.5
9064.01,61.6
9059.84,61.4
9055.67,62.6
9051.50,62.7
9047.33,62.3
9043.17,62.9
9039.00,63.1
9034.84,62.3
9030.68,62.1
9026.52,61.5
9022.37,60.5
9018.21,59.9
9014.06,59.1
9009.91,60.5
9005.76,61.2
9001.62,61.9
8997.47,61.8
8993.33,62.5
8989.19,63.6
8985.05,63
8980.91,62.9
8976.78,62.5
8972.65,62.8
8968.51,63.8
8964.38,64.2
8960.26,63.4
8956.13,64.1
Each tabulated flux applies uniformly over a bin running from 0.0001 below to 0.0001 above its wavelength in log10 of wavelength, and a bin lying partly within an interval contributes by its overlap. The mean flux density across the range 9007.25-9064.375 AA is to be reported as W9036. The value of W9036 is 61.6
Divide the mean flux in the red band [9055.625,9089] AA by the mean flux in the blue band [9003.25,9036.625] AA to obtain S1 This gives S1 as 1.01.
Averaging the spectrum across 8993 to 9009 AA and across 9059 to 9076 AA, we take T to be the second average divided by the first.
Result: 1.0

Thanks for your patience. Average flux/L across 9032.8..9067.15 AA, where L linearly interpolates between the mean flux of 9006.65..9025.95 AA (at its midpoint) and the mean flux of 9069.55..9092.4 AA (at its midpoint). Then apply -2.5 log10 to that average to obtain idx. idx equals -0.03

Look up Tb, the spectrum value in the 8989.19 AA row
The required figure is 63.6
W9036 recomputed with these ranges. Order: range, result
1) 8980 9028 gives 61.5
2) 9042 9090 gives 61.8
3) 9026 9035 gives 62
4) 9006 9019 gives 60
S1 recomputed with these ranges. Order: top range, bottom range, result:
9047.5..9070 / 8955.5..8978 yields 0.98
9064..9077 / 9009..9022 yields 1.03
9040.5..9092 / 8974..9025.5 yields 1.00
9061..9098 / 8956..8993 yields 0.97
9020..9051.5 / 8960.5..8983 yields 0.98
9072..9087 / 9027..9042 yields 0.98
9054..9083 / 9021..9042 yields 1.00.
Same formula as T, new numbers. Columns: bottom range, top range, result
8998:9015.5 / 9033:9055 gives 1.03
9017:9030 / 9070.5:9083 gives 1.01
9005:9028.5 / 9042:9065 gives 1.03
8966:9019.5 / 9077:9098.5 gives 0.98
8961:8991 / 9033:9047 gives 0.99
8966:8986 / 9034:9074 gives 0.99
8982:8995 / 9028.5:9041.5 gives 0.99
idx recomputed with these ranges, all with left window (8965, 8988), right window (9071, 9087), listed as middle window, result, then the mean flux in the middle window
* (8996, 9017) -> 0.03 mag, 60.8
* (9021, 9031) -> 0.02 mag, 61.3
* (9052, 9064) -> -0.01 mag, 62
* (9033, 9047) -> -0.01 mag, 62.7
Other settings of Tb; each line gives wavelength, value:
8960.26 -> 63.4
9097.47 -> 61.4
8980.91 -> 62.9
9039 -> 63.1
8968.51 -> 63.8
